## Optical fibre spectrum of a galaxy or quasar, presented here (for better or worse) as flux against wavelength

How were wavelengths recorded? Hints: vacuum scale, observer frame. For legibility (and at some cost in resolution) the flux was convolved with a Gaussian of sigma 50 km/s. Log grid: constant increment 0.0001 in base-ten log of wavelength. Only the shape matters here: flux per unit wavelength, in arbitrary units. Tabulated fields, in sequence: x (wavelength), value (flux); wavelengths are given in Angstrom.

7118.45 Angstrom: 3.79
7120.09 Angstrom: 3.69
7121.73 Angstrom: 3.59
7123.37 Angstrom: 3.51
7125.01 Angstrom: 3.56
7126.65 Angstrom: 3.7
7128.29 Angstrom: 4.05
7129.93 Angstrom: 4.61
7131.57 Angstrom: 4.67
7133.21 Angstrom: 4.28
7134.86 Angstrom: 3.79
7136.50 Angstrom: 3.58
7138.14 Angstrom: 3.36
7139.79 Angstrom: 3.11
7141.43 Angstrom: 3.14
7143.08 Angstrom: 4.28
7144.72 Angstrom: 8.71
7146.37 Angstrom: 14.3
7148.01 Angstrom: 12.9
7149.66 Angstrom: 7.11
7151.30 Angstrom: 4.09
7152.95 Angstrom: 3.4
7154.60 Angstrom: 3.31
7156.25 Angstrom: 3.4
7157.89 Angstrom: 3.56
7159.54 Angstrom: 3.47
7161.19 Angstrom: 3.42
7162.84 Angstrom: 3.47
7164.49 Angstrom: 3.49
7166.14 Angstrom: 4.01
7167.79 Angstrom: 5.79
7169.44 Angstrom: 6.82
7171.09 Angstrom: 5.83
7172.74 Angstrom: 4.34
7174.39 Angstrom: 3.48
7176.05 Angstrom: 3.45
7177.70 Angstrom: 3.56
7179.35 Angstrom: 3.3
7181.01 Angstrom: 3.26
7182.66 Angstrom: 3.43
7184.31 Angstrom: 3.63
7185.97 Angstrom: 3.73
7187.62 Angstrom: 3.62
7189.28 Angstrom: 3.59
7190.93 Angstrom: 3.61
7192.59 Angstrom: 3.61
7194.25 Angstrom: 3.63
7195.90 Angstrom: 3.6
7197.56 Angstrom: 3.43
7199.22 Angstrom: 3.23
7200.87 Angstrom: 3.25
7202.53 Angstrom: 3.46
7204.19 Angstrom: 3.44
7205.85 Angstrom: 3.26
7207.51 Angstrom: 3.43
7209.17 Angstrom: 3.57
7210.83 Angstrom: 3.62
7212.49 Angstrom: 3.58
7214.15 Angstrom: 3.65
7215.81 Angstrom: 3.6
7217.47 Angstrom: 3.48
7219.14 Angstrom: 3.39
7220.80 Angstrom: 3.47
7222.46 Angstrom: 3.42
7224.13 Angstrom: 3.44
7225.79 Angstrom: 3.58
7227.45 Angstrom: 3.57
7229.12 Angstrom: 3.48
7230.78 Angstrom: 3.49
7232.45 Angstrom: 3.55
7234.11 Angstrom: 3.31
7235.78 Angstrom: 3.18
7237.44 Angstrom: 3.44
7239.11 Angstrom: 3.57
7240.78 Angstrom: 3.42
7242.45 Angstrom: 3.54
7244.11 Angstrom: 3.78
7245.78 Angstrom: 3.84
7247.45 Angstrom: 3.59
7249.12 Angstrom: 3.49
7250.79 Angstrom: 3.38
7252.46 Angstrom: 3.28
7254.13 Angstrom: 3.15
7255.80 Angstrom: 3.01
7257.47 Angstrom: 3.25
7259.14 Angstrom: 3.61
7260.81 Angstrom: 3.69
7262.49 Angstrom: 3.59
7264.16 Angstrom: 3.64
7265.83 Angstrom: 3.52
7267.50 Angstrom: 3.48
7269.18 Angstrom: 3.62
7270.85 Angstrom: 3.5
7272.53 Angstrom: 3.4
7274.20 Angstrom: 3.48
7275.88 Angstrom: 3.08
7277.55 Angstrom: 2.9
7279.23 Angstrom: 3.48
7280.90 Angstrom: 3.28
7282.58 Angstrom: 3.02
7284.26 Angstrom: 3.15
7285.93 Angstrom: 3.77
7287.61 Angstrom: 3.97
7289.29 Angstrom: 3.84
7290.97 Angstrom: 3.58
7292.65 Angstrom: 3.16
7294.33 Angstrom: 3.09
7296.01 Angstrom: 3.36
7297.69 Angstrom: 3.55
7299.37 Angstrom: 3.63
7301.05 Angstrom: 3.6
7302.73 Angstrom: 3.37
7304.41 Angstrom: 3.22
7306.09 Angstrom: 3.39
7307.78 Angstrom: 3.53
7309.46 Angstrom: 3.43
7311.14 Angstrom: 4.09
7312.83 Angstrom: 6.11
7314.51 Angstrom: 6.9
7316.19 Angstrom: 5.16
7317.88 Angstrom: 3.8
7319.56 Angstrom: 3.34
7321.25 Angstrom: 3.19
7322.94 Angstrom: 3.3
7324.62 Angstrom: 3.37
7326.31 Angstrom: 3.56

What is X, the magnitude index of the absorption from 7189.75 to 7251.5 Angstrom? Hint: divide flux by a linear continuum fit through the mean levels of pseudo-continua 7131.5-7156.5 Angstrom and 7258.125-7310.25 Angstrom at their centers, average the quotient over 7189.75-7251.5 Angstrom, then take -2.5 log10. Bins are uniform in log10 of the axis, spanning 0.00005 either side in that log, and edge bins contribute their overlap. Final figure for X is 0.24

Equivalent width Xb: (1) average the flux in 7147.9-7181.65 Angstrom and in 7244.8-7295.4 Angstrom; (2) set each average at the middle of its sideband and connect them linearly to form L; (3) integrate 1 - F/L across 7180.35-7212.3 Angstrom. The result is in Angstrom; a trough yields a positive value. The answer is 4.6 Angstrom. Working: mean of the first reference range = 4.37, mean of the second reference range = 3.43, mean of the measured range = 3.5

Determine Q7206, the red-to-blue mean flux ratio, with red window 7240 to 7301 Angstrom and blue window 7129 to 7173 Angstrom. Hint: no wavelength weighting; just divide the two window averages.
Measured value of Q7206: 0.7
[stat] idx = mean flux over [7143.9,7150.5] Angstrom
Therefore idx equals 10.7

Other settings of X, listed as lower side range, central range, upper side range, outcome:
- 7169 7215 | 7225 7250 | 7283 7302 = 0.03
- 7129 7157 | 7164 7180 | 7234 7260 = 0.10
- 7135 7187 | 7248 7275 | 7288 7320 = 0.20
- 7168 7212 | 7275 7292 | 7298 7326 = 0.15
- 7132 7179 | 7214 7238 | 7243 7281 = 0.14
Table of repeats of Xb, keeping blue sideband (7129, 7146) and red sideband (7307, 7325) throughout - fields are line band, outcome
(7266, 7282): 3.55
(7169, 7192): 3.06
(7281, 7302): 3.98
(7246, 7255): 1.98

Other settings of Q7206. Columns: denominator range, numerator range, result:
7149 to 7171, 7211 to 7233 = 0.82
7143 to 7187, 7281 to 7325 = 0.76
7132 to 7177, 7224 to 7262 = 0.70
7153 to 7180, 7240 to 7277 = 0.86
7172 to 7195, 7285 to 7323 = 1.07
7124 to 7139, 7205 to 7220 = 0.89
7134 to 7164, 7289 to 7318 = 0.77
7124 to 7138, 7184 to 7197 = 0.91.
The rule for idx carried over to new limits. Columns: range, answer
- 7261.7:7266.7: 3.59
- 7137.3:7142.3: 3.21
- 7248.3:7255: 3.32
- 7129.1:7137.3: 4.19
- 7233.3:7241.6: 3.38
